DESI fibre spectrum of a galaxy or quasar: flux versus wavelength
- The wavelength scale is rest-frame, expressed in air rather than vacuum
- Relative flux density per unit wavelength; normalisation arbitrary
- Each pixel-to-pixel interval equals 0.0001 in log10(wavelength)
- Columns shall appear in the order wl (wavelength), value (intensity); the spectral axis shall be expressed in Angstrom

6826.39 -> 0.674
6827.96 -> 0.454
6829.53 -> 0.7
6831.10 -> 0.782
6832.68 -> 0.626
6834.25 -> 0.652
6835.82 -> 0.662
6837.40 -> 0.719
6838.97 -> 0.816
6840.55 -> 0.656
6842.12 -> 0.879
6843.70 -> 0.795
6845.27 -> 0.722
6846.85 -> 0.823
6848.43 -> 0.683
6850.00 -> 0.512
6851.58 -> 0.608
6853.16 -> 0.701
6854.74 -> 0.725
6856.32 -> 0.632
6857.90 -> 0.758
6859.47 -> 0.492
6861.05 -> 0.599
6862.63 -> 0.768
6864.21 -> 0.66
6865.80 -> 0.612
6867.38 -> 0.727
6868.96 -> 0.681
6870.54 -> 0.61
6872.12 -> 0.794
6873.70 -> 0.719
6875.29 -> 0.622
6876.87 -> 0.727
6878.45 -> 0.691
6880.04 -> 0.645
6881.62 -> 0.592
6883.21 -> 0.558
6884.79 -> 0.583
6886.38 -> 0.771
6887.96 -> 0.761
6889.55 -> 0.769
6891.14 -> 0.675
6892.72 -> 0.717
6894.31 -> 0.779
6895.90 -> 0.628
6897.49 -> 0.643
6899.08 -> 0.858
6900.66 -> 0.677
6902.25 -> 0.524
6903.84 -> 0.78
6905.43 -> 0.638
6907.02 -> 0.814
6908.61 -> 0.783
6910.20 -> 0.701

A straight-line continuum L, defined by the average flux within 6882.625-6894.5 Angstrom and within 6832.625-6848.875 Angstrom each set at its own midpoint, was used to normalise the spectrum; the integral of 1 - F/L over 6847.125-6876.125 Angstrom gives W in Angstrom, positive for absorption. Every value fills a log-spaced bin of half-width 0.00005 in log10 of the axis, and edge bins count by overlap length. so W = 2.3 Angstrom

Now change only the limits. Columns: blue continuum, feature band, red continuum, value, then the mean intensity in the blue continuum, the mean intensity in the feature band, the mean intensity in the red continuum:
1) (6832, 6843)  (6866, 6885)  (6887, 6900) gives 1.6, 0.717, 0.663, 0.729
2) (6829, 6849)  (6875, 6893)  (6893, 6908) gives 0.9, 0.733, 0.676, 0.706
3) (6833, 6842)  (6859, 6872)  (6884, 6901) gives 1.1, 0.711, 0.655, 0.716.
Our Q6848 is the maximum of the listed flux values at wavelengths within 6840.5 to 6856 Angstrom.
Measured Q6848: 0.879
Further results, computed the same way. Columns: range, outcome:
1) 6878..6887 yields 0.771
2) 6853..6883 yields 0.794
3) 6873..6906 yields 0.858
